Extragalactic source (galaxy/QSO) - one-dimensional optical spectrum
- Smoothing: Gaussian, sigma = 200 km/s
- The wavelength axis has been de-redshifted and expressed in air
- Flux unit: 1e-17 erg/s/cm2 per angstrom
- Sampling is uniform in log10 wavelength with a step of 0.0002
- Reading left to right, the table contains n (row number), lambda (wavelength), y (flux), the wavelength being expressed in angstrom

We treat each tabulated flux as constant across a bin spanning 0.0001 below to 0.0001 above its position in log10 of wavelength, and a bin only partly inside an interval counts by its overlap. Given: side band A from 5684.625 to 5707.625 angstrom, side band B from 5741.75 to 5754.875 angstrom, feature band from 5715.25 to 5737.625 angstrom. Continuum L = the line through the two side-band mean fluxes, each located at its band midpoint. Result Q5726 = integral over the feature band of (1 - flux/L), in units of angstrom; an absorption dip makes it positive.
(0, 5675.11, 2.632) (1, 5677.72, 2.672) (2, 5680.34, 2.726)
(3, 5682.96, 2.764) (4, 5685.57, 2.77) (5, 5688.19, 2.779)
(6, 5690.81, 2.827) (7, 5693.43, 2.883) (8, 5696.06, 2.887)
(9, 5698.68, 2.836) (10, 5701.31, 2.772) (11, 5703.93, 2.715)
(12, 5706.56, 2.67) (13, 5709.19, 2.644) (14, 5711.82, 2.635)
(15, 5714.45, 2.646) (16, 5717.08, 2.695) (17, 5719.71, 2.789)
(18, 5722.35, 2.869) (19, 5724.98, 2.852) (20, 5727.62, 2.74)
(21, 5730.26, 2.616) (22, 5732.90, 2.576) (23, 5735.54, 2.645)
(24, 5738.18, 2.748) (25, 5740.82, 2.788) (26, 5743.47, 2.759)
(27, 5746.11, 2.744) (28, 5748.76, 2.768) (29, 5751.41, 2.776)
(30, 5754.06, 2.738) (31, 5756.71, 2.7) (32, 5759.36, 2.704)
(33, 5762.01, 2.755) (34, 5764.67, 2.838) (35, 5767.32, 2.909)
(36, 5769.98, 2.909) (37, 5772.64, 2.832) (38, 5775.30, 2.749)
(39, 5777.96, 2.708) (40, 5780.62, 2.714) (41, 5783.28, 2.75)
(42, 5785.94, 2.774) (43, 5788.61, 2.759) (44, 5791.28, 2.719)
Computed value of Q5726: 0.41 angstrom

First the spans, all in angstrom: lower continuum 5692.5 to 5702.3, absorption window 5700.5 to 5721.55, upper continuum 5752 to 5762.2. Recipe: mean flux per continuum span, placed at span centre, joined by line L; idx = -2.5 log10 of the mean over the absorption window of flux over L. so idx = 0.05 mag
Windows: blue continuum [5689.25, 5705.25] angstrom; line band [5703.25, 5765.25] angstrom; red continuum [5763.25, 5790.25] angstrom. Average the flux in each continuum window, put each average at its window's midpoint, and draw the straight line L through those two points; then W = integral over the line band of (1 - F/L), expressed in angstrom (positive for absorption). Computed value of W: 1.8 angstrom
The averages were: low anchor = 2.82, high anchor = 2.79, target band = 2.72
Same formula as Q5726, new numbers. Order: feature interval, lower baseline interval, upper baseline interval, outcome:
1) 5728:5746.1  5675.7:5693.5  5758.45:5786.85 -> 0.5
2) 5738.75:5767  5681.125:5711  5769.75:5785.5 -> 0.1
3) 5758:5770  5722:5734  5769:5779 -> -0.1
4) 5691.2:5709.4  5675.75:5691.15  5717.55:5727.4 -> 0.0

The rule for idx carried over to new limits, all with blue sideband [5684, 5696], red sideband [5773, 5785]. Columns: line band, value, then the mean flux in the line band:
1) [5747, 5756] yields 0.00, 2.75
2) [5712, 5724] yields 0.02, 2.74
